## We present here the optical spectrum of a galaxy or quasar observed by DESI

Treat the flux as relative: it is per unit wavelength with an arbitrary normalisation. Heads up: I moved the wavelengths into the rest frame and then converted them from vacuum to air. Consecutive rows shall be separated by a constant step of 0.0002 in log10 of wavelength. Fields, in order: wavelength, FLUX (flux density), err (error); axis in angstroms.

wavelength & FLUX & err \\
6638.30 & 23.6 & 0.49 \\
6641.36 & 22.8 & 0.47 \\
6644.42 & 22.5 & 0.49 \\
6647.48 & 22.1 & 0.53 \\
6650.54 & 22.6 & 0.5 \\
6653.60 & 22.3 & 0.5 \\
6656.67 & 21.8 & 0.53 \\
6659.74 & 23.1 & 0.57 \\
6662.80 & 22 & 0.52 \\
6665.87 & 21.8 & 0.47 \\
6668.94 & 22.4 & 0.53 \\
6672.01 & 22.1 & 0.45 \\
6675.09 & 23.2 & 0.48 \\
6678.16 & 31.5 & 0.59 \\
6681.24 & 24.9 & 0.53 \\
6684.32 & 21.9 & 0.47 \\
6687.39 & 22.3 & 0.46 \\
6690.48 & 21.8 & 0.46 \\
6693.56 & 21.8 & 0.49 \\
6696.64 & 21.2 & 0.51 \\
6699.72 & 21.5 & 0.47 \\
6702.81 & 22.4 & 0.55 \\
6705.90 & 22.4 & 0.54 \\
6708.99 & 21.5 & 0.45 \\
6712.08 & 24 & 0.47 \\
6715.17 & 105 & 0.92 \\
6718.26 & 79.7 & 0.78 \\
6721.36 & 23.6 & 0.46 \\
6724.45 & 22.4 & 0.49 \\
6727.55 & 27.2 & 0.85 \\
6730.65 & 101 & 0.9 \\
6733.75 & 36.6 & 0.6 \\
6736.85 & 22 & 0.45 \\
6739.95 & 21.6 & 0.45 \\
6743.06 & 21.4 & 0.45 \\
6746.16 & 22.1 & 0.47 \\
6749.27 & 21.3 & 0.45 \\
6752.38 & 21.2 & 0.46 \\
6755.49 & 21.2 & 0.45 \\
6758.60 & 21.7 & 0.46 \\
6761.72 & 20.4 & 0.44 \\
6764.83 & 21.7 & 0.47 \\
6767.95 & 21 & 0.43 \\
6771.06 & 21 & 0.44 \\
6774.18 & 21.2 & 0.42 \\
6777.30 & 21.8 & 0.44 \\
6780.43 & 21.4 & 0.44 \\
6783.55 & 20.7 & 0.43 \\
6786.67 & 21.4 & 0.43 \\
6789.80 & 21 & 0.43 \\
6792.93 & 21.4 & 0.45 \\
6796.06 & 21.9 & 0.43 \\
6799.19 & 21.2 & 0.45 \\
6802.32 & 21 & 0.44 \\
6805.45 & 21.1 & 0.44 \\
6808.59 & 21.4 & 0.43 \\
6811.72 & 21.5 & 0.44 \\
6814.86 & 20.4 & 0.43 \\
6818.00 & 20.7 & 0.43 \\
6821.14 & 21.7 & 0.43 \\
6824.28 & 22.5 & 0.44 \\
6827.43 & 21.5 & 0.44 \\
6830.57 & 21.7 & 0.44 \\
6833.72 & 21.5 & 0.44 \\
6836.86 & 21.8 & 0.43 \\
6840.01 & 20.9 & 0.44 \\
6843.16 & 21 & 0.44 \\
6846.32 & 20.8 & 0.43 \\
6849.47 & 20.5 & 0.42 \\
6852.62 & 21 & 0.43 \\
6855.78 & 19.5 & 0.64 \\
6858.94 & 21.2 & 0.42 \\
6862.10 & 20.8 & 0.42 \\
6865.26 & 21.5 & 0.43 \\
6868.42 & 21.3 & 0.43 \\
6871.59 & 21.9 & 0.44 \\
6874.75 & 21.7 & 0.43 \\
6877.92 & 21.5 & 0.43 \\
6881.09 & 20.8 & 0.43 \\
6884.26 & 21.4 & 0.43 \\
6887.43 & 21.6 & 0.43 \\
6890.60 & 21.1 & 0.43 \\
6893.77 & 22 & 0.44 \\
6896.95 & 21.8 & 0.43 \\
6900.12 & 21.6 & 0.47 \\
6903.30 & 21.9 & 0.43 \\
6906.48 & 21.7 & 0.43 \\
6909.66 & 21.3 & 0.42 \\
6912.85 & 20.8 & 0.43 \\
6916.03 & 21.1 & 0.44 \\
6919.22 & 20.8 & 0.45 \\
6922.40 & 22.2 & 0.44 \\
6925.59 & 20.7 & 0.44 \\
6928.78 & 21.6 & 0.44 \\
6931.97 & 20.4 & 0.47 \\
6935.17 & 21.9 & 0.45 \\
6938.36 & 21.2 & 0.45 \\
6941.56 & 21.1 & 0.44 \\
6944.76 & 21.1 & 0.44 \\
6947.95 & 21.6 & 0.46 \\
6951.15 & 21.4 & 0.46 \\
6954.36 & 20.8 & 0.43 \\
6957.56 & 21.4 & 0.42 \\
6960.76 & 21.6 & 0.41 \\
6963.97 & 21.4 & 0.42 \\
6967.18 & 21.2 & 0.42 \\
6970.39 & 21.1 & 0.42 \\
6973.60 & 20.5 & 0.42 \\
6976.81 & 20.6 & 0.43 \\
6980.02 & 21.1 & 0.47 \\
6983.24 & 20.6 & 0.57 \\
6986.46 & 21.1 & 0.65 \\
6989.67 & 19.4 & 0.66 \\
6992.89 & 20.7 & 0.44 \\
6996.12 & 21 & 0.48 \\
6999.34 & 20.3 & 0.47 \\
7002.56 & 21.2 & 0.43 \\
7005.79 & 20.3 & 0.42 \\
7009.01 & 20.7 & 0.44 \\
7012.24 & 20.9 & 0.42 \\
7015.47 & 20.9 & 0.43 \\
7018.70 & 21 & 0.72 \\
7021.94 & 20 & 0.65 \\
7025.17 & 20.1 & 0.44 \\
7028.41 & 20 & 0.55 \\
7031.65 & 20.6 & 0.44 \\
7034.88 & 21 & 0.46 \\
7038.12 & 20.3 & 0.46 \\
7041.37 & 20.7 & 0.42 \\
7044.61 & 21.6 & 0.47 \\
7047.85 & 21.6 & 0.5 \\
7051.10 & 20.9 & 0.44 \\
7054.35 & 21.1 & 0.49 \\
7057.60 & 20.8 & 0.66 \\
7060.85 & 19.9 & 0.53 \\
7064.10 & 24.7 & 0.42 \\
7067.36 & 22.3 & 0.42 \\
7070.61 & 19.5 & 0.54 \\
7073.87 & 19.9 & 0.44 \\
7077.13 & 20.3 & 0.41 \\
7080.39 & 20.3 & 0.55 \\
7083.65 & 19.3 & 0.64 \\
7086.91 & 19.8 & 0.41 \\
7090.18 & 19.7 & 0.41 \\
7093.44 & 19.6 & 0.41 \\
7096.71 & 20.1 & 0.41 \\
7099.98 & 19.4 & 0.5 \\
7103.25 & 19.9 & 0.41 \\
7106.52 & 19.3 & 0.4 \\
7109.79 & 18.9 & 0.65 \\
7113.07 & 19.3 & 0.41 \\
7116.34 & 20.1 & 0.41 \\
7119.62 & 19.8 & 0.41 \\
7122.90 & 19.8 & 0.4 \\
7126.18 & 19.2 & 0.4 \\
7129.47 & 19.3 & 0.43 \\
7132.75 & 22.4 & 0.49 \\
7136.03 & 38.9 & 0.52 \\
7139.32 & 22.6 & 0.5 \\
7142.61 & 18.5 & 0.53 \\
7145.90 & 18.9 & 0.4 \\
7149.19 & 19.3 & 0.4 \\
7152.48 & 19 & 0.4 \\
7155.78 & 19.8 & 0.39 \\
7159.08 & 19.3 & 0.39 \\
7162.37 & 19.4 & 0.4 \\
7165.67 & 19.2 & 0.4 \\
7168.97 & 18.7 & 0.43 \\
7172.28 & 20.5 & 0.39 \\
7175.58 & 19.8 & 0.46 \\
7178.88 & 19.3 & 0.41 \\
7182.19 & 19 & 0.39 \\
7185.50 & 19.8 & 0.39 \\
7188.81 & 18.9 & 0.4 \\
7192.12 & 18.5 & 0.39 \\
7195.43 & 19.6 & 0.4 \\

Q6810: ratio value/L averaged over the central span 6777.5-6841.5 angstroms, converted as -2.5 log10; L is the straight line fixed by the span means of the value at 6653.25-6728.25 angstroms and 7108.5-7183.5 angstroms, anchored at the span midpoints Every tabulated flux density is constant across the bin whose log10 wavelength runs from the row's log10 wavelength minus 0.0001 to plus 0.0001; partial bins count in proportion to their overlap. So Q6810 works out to 0.24 mag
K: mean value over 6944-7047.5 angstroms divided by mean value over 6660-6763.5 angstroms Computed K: 0.71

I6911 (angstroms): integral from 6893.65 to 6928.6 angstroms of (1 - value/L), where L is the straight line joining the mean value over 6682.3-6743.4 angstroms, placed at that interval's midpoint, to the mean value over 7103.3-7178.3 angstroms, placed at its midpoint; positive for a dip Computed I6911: 8.10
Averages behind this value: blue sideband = 34.3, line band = 21.4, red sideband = 20.5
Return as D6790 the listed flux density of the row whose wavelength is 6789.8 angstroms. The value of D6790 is 21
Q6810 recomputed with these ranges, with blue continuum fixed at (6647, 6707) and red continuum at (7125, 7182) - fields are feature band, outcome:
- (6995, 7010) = 0.04 mag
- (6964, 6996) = 0.04 mag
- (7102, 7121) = 0.08 mag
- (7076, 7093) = 0.07 mag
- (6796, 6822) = 0.05 mag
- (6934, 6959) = 0.02 mag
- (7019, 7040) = 0.05 mag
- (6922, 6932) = 0.02 mag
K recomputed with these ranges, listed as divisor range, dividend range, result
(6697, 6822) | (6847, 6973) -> 0.77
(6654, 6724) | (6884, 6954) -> 0.74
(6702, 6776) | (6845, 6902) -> 0.67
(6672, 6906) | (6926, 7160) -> 0.83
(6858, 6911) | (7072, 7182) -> 0.94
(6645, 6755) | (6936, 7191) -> 0.71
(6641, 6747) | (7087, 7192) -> 0.68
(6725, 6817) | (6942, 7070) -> 0.85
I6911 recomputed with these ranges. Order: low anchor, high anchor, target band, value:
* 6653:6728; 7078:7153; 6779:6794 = 3.2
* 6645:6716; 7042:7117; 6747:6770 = 3.1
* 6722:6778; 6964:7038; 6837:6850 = 2.0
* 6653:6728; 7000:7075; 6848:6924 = 9.3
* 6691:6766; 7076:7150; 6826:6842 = 4.0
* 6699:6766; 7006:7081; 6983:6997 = 1.5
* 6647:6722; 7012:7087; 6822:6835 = 1.9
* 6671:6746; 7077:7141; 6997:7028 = 4.1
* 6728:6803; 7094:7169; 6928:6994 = 5.0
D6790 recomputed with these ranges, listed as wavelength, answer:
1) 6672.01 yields 22.1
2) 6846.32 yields 20.8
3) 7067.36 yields 22.3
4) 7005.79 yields 20.3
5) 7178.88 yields 19.3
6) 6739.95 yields 21.6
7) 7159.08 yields 19.3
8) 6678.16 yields 31.5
